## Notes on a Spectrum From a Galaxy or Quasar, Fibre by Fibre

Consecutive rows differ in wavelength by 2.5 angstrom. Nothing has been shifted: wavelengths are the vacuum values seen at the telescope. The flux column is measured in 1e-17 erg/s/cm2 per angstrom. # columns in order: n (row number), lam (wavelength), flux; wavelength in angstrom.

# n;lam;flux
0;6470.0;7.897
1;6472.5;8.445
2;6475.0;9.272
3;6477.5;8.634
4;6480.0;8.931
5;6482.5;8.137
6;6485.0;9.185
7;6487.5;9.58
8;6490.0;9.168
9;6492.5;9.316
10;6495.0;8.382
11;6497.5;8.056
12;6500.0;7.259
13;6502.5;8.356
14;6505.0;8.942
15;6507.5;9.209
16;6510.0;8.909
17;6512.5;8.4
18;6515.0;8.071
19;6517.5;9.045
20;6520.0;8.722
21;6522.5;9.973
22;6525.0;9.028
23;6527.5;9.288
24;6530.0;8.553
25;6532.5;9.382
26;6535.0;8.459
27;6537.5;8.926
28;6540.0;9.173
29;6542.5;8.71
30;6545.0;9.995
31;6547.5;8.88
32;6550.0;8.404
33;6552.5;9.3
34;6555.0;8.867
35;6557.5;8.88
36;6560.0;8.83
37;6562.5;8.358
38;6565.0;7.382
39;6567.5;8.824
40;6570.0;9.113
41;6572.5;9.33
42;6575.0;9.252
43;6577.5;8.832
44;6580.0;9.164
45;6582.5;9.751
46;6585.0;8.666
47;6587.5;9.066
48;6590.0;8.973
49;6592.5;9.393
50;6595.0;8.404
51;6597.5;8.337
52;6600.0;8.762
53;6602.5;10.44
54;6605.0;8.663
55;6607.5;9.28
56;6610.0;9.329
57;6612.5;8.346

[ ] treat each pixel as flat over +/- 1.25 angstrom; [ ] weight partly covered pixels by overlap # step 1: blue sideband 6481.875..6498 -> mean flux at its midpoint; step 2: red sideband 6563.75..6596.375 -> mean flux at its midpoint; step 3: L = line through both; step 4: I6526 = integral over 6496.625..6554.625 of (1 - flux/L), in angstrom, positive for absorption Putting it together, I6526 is 0.5 angstrom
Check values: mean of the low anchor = 8.9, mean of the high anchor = 8.93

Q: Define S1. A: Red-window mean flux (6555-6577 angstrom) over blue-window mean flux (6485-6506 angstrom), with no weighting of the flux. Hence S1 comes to 1.01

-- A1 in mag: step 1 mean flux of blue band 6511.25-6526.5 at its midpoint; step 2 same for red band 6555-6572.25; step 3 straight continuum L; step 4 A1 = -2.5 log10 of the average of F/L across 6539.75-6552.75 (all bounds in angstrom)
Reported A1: -0.04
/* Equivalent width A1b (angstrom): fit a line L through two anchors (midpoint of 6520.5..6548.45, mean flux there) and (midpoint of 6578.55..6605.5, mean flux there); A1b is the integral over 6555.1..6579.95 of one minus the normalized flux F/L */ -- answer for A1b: 0.8 angstrom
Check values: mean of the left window 9.12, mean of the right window 9.07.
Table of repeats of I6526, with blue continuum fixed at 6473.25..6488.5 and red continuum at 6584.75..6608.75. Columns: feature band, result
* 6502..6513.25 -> 0.18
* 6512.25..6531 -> 0.09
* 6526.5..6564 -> 0.23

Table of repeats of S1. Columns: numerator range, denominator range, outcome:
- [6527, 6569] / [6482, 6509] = 1.01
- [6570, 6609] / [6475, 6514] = 1.04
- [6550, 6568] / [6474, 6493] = 0.96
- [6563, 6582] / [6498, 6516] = 1.05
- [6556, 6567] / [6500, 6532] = 0.95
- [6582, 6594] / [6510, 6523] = 1.04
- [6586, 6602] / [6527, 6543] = 1.00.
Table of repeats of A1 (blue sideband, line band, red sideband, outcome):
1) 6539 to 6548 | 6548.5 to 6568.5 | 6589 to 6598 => 0.060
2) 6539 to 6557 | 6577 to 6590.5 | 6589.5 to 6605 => -0.008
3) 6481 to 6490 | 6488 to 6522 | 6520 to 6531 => 0.052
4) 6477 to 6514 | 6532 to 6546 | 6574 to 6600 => -0.030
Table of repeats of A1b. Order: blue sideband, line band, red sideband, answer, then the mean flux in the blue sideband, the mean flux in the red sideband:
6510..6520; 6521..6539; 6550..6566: -1.0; 8.58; 8.61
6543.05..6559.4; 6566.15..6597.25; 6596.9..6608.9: 0.2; 9.03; 9.14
